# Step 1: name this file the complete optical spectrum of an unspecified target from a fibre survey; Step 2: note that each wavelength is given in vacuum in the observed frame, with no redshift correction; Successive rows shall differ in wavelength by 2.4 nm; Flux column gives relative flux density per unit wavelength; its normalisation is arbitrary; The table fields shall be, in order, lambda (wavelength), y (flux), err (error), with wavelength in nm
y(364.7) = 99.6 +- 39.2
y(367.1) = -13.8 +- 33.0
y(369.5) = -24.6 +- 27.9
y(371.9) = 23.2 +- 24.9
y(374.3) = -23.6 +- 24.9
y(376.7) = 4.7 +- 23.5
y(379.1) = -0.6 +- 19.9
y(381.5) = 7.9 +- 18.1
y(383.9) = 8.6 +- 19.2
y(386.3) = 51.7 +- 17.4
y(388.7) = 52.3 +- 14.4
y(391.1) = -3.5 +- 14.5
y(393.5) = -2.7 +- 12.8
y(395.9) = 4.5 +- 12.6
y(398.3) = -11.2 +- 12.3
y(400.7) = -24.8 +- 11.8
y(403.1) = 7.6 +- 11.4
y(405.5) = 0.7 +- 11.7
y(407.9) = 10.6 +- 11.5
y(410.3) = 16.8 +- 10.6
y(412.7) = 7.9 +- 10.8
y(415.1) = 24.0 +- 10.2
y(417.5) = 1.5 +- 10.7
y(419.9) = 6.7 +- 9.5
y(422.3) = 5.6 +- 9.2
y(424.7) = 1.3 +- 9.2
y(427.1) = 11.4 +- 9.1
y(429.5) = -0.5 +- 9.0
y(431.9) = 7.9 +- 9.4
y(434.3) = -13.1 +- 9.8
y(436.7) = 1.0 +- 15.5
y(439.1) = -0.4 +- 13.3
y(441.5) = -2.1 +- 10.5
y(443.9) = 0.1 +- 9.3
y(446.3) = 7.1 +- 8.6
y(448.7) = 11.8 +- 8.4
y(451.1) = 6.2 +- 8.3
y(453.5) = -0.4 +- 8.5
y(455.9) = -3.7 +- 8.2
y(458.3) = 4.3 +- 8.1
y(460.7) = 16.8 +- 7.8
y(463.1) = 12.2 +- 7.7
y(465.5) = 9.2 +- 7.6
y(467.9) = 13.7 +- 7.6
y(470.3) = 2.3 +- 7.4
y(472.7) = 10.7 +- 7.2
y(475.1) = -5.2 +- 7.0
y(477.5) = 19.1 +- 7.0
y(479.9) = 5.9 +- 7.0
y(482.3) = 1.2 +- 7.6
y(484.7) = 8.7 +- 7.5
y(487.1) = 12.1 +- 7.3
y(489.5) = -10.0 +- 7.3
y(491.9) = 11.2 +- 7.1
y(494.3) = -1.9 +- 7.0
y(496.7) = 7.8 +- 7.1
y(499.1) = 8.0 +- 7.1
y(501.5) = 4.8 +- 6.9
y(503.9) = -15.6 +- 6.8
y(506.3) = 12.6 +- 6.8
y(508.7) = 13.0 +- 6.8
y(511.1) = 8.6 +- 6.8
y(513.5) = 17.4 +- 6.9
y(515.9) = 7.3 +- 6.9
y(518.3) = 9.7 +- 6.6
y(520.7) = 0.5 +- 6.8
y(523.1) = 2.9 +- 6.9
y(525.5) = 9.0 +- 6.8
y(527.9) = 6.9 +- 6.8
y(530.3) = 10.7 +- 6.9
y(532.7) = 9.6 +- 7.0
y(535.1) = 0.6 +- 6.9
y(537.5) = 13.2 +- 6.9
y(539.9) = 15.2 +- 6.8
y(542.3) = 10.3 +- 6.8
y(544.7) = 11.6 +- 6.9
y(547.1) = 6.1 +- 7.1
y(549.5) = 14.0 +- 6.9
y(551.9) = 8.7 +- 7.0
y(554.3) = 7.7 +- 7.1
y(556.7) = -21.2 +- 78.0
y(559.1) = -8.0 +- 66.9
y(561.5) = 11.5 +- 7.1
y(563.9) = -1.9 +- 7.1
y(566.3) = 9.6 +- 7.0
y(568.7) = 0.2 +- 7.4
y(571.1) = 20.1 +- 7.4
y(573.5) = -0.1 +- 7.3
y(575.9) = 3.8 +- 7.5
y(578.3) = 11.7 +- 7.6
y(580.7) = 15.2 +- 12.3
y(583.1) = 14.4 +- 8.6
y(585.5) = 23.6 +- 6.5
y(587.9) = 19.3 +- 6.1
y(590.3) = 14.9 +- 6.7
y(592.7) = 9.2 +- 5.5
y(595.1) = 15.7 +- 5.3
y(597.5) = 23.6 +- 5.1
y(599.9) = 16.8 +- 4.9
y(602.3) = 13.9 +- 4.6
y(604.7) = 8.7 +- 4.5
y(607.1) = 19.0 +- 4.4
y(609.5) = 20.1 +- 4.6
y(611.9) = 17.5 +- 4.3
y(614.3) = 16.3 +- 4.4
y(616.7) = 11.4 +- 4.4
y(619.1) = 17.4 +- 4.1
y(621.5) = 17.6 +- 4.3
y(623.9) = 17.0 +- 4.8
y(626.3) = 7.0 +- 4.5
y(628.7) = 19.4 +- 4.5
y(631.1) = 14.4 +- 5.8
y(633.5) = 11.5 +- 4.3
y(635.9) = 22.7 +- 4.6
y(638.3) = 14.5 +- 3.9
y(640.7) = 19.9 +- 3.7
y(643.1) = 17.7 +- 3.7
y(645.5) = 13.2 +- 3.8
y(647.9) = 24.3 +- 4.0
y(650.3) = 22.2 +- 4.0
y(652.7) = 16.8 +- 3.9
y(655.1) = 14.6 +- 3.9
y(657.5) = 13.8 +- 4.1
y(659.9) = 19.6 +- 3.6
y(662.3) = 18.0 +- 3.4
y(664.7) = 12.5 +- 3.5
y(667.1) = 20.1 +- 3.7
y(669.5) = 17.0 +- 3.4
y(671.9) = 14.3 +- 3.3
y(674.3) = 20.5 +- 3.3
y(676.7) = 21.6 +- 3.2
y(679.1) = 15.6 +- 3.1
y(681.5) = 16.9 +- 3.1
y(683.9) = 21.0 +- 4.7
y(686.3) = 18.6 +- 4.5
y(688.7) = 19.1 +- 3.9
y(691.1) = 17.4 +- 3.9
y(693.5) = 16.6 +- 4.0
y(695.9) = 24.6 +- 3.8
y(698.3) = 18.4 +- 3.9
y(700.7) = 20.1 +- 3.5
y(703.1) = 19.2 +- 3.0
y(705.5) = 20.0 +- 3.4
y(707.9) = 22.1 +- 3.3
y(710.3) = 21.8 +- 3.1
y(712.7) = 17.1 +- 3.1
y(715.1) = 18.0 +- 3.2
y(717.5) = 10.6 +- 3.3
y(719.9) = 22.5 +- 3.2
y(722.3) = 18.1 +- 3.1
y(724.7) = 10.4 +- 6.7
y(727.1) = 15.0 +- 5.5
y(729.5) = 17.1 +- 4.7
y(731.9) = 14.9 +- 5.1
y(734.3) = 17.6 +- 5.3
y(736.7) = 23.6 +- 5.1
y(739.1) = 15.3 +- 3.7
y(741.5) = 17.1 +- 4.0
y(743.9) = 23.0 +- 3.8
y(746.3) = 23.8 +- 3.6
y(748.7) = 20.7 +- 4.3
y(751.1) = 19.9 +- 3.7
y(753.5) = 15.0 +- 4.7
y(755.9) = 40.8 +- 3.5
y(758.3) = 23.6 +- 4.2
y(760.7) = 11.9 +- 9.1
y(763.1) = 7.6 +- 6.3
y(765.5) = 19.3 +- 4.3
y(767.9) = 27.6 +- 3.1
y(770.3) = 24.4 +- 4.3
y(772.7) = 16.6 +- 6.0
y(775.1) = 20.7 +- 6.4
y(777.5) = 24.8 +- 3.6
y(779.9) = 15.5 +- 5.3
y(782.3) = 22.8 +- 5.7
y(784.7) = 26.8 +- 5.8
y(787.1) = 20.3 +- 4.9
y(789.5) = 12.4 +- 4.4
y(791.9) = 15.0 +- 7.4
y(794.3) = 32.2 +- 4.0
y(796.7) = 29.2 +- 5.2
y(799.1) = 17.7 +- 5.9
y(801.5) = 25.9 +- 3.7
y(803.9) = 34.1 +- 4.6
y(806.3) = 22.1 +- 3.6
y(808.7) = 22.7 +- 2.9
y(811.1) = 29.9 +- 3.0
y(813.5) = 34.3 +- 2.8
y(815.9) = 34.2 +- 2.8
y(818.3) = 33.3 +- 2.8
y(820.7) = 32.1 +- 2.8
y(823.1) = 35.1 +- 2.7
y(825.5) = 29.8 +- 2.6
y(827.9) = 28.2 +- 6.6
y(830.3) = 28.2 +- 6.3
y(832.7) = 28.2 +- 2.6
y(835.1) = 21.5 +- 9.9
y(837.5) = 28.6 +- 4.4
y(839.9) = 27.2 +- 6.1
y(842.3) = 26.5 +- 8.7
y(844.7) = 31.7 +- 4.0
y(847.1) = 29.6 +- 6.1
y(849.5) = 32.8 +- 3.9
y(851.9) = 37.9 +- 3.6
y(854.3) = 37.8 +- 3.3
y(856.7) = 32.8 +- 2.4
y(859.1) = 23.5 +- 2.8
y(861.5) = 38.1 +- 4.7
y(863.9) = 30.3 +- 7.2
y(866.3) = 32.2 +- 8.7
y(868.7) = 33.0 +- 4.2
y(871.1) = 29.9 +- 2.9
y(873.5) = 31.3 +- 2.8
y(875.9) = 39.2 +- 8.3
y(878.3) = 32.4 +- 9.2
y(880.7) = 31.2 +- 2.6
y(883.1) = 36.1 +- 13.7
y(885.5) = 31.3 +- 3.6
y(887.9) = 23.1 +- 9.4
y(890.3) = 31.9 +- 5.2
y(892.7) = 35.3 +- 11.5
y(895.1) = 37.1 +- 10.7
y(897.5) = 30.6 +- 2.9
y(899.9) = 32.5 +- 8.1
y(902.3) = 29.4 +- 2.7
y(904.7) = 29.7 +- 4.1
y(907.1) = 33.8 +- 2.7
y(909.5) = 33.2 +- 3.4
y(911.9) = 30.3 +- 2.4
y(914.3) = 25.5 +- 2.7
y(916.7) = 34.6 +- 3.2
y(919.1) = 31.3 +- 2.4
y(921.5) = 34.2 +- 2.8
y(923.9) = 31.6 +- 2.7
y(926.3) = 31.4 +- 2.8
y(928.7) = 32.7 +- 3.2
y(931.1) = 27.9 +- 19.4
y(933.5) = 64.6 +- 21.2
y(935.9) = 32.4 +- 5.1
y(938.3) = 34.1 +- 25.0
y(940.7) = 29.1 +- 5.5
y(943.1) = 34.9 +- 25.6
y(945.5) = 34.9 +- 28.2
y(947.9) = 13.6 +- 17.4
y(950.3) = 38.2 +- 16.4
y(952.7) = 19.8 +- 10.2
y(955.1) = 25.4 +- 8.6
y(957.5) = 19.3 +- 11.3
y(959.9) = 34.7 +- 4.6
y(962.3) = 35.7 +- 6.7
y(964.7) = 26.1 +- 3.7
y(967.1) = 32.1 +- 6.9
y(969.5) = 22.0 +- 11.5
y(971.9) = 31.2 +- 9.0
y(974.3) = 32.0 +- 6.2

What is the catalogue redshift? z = 1.030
